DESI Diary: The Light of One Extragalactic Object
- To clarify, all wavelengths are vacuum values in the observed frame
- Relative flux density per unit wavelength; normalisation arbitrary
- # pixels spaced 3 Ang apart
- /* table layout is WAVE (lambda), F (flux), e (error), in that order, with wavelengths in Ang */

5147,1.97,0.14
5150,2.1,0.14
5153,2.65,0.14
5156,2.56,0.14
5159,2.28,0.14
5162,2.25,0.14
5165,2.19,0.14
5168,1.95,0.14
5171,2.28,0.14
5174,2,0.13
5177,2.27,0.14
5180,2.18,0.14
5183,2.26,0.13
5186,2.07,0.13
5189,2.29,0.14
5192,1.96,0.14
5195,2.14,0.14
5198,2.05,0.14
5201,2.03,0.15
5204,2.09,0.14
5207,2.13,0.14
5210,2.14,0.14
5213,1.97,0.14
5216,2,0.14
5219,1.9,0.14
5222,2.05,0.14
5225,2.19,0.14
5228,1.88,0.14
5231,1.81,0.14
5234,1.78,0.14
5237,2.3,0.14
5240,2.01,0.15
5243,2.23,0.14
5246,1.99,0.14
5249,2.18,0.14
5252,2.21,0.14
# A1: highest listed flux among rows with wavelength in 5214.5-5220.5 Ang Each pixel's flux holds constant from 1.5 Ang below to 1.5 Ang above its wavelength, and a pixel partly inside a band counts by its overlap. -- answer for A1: 2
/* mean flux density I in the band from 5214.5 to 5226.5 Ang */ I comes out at 2.03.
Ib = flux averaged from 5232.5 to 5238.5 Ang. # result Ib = 2.04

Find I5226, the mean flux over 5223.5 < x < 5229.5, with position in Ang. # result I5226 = 2.04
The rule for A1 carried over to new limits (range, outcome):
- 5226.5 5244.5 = 2.3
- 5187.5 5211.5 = 2.29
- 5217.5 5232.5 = 2.19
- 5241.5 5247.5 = 2.23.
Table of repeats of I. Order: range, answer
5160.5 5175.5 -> 2.13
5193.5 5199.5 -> 2.1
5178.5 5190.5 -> 2.2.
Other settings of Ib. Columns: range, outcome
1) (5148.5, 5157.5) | 2.44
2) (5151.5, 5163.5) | 2.44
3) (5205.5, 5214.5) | 2.08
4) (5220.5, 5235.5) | 1.94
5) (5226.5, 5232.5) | 1.84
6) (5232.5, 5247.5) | 2.06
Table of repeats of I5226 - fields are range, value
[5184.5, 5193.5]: 2.11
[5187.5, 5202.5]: 2.09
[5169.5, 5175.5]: 2.14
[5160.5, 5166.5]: 2.22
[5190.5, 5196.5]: 2.05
